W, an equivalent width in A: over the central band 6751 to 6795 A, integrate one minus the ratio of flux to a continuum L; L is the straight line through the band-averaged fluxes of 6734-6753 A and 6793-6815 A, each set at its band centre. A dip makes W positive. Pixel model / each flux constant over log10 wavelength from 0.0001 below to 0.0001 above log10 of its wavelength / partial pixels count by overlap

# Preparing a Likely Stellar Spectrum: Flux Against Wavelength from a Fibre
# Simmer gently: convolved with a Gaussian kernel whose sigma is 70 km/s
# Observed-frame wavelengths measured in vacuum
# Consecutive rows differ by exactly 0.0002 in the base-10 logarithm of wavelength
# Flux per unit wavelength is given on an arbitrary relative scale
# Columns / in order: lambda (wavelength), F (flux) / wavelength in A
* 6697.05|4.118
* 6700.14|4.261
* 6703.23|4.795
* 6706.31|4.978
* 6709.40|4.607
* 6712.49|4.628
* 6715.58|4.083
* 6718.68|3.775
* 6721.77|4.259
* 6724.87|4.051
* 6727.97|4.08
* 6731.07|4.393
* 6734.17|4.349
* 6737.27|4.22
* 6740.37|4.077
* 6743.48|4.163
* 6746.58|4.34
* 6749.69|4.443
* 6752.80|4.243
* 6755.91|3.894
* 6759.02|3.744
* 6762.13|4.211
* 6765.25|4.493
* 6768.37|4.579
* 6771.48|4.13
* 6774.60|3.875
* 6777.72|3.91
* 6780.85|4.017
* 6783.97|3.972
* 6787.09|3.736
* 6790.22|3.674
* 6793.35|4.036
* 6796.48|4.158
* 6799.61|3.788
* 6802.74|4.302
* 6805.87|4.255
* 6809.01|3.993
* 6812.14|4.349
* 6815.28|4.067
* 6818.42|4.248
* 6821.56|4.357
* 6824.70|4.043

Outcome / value 1.64 A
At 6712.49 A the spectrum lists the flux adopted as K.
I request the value 4.628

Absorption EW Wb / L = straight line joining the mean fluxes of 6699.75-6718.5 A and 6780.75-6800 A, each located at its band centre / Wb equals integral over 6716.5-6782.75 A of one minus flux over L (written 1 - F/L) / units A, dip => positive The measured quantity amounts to 0.9 A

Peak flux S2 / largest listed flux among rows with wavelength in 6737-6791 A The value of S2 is 4.579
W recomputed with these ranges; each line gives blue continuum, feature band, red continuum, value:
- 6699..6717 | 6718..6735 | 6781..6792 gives 0.9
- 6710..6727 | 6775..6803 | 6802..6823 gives 1.8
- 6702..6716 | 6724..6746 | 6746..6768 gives 1.1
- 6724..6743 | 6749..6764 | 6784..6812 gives 0.1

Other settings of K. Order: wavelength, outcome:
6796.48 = 4.158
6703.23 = 4.795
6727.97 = 4.08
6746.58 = 4.34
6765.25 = 4.493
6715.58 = 4.083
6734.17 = 4.349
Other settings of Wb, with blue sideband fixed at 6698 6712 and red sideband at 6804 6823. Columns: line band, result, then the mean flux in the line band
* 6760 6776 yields 0.5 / 4.24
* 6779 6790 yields 1.1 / 3.88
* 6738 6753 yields 0.8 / 4.25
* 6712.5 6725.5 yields 1.3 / 4.11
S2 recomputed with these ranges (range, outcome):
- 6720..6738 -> 4.393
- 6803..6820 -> 4.349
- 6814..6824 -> 4.357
